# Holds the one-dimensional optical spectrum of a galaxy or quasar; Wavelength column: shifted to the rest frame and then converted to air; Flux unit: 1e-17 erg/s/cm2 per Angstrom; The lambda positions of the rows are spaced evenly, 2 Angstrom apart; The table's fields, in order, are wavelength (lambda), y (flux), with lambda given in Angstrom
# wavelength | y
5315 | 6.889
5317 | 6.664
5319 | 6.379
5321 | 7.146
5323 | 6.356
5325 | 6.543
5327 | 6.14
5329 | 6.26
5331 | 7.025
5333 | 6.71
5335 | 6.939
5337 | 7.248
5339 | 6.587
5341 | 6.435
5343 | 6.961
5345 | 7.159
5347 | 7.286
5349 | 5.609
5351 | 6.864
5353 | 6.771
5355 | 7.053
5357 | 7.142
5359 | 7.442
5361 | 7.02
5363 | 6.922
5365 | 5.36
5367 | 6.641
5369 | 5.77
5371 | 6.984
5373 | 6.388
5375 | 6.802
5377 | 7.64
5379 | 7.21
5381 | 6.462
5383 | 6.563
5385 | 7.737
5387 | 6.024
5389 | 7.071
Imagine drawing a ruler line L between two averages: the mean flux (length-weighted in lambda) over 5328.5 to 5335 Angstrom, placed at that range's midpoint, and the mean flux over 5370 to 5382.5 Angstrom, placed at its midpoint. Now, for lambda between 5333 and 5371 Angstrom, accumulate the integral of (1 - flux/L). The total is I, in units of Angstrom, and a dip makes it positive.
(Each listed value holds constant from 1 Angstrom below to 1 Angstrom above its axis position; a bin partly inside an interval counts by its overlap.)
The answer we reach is 0.4 Angstrom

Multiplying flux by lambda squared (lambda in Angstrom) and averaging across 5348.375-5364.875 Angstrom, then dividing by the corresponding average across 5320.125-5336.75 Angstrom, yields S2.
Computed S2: 1.03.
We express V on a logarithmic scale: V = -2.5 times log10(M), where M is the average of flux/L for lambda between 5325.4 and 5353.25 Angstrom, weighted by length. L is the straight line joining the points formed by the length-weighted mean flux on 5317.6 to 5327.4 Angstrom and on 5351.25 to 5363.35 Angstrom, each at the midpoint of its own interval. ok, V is 0.01 mag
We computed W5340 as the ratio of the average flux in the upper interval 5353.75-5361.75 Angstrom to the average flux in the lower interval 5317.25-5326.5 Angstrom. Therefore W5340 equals 1.1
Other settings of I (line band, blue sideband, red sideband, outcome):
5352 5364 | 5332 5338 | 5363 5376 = -0.9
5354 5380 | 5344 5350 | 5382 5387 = 0.1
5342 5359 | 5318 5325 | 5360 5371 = -1.1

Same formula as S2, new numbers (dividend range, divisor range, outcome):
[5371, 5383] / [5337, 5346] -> 1.02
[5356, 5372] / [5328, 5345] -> 0.99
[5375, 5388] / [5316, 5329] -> 1.09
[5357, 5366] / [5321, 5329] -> 1.06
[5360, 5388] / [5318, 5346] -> 1.01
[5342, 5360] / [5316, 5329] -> 1.07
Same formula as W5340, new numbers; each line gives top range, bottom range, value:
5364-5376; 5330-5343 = 0.93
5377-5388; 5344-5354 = 1.02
